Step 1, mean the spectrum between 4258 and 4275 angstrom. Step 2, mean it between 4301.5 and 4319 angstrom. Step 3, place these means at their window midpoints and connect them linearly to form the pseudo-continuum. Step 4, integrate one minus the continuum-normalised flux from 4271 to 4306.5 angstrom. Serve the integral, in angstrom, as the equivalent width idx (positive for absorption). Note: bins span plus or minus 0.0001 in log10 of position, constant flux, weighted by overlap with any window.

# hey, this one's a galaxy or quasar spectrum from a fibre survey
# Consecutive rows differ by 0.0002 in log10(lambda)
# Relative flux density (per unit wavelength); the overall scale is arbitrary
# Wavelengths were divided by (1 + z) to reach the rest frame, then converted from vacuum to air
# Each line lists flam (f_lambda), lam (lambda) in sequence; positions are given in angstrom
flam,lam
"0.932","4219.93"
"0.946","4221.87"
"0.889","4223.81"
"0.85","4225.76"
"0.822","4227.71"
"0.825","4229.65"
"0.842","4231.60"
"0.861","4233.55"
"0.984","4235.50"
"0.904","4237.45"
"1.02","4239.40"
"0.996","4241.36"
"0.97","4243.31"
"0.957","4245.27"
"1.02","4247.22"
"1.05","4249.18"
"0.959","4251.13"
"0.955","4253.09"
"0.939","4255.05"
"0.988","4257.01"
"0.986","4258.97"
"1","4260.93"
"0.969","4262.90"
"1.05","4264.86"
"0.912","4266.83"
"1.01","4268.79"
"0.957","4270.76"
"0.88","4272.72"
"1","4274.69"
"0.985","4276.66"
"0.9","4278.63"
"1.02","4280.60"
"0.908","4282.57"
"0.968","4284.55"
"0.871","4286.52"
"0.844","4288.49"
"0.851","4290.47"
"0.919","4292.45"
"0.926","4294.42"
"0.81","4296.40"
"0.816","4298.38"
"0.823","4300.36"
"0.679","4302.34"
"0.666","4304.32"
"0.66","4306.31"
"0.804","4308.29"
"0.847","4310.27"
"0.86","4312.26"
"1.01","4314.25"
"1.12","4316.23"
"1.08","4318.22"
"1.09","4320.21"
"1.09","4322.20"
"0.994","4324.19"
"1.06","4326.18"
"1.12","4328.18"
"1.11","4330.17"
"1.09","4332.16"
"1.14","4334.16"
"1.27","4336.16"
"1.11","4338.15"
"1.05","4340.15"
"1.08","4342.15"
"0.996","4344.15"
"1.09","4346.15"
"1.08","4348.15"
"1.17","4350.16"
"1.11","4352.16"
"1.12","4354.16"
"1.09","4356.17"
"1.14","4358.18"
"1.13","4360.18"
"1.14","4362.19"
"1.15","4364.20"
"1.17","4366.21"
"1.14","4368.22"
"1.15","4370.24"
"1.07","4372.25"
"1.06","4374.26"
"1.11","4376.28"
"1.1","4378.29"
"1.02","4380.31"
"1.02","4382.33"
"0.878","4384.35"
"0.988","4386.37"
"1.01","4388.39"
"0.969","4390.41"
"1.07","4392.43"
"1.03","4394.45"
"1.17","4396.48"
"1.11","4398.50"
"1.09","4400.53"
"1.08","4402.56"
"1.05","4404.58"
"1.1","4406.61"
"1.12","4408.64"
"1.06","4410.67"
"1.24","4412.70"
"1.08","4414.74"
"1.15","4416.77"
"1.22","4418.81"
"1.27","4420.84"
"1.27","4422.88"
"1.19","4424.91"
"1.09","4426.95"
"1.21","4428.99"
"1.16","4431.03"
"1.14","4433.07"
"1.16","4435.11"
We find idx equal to 1.8 angstrom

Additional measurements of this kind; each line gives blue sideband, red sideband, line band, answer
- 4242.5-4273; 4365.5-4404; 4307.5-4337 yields -0.7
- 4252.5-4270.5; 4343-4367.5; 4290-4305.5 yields 3.3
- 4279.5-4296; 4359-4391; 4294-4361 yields -1.5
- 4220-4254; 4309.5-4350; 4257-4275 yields 0.0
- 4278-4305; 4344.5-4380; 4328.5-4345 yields -1.4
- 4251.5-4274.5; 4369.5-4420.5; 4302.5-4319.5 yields 2.3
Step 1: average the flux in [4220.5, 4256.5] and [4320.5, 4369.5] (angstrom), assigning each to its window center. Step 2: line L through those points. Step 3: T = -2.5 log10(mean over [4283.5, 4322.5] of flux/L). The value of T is 0.18 mag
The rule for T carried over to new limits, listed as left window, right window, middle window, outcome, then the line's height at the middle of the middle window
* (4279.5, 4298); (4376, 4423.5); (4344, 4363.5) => -0.10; 1.01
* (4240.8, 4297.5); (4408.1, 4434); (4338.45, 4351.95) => -0.02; 1.06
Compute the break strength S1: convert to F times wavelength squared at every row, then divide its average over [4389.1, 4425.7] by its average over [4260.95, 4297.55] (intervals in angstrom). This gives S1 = 1.28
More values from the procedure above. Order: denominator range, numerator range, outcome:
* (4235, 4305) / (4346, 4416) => 1.23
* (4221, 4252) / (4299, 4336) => 1.08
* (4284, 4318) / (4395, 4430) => 1.41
